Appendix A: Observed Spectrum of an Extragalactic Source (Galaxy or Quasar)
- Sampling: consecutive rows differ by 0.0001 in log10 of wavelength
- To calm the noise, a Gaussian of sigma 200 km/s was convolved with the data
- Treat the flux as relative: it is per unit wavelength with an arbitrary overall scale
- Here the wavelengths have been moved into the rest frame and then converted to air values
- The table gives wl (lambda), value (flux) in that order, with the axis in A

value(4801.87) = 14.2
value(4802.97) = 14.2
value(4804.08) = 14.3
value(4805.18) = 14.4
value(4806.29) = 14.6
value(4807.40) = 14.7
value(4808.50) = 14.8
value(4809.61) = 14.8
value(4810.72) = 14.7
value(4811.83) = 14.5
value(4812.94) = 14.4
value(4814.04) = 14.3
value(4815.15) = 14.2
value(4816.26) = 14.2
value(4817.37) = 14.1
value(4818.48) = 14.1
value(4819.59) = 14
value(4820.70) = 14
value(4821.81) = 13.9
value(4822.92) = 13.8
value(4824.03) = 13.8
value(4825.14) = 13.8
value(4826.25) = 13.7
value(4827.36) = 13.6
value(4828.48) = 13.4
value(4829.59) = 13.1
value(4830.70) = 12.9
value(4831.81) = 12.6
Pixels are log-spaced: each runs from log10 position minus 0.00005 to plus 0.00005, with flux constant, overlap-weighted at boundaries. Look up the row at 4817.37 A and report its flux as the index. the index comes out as 14.1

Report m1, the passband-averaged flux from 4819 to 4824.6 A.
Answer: 13.9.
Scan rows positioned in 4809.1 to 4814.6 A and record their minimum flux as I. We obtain 14.3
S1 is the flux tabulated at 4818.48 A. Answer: 14.1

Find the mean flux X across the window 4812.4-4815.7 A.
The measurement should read 14.3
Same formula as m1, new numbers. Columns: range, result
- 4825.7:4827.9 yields 13.7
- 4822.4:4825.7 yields 13.8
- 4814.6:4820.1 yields 14.1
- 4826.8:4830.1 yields 13.4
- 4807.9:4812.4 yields 14.7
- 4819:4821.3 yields 14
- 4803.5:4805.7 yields 14.4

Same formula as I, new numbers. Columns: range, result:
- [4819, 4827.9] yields 13.6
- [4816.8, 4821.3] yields 14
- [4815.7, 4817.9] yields 14.1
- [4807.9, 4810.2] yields 14.8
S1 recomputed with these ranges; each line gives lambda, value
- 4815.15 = 14.2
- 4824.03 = 13.8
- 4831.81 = 12.6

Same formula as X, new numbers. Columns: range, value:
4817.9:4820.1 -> 14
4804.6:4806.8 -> 14.5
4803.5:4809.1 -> 14.6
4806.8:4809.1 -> 14.8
